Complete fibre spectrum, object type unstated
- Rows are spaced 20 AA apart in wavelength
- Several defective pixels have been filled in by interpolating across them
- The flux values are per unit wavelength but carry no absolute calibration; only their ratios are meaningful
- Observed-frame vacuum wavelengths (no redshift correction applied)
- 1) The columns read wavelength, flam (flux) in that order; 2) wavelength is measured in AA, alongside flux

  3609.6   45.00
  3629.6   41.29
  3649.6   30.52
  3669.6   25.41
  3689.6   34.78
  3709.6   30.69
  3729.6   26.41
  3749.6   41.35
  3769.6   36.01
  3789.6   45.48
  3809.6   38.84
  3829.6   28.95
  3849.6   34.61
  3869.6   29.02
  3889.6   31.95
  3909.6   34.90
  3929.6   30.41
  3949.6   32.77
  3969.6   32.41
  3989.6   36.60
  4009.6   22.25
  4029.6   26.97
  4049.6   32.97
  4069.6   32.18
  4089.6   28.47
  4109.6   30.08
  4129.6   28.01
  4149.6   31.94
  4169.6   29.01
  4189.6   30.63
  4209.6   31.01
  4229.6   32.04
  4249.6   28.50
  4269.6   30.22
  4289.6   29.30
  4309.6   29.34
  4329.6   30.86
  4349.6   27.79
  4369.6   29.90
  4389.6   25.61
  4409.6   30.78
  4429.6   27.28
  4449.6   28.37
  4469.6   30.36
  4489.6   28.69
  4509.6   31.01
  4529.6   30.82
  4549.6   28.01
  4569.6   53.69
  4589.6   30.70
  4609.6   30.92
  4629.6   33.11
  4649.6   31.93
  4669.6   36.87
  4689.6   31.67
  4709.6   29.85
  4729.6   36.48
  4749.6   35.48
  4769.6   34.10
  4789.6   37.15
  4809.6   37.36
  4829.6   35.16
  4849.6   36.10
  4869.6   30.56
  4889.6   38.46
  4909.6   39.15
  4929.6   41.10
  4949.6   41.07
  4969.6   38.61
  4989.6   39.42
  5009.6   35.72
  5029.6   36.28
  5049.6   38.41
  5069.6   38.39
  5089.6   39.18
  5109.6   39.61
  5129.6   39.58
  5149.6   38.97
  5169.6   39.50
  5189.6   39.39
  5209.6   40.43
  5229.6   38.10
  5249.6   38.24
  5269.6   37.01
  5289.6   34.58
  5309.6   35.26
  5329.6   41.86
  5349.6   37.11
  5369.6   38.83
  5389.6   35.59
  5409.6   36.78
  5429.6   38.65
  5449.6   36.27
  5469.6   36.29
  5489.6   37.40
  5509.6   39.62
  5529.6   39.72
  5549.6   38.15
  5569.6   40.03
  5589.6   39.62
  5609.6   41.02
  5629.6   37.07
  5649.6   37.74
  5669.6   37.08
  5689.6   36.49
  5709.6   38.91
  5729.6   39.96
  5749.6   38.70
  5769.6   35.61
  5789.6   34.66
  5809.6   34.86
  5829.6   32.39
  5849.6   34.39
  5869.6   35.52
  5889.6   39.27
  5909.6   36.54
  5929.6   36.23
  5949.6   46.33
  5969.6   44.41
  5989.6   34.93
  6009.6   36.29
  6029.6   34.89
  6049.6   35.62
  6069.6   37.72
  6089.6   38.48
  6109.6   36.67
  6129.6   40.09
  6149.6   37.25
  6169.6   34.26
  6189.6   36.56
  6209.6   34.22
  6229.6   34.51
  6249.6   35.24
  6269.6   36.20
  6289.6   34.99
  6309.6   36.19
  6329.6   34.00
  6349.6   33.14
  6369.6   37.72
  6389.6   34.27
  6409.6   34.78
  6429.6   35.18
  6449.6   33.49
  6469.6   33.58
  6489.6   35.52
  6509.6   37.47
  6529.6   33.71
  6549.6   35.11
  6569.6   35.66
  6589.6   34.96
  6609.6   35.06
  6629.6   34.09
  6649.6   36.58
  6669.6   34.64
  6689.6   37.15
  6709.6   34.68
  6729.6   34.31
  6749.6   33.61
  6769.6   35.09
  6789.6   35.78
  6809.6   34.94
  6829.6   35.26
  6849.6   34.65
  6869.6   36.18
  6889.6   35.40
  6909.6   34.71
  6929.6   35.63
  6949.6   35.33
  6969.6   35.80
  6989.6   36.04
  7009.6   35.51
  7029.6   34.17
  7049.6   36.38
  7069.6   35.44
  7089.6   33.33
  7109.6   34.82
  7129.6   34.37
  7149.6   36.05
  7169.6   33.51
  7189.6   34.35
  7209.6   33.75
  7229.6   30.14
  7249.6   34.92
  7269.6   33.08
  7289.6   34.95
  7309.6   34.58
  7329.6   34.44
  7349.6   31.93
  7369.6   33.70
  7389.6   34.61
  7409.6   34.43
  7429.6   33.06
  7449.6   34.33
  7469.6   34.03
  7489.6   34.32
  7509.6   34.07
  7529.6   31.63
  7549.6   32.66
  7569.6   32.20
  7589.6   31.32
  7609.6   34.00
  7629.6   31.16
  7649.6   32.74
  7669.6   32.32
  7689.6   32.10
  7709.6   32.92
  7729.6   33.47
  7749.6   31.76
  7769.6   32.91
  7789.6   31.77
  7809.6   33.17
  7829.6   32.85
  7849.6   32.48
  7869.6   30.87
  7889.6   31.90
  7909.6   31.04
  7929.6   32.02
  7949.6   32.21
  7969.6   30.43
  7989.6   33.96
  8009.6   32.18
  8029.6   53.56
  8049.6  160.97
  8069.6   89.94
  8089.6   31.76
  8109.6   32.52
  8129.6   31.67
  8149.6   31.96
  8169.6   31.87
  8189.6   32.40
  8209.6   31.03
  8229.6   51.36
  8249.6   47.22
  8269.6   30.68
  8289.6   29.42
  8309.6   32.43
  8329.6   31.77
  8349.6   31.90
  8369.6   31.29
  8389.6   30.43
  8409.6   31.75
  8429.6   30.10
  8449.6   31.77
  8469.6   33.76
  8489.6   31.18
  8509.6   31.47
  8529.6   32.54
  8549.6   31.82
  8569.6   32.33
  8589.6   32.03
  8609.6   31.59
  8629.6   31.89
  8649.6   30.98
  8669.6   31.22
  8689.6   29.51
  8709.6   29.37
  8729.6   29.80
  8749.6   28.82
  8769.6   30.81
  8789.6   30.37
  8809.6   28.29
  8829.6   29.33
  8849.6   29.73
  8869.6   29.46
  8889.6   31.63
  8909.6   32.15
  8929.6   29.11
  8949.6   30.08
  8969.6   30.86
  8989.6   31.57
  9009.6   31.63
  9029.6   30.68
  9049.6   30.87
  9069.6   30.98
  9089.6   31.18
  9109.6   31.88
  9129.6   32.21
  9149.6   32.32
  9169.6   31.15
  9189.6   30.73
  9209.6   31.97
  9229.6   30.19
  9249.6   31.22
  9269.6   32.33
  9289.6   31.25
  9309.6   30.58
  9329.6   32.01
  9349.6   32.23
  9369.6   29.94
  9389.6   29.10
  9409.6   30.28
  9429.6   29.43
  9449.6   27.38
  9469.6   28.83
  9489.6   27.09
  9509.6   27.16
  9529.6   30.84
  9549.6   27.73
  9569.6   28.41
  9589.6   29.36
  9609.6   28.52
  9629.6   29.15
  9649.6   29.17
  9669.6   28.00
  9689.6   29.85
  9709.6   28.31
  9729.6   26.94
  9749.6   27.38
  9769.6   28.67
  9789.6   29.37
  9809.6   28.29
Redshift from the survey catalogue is 0.226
